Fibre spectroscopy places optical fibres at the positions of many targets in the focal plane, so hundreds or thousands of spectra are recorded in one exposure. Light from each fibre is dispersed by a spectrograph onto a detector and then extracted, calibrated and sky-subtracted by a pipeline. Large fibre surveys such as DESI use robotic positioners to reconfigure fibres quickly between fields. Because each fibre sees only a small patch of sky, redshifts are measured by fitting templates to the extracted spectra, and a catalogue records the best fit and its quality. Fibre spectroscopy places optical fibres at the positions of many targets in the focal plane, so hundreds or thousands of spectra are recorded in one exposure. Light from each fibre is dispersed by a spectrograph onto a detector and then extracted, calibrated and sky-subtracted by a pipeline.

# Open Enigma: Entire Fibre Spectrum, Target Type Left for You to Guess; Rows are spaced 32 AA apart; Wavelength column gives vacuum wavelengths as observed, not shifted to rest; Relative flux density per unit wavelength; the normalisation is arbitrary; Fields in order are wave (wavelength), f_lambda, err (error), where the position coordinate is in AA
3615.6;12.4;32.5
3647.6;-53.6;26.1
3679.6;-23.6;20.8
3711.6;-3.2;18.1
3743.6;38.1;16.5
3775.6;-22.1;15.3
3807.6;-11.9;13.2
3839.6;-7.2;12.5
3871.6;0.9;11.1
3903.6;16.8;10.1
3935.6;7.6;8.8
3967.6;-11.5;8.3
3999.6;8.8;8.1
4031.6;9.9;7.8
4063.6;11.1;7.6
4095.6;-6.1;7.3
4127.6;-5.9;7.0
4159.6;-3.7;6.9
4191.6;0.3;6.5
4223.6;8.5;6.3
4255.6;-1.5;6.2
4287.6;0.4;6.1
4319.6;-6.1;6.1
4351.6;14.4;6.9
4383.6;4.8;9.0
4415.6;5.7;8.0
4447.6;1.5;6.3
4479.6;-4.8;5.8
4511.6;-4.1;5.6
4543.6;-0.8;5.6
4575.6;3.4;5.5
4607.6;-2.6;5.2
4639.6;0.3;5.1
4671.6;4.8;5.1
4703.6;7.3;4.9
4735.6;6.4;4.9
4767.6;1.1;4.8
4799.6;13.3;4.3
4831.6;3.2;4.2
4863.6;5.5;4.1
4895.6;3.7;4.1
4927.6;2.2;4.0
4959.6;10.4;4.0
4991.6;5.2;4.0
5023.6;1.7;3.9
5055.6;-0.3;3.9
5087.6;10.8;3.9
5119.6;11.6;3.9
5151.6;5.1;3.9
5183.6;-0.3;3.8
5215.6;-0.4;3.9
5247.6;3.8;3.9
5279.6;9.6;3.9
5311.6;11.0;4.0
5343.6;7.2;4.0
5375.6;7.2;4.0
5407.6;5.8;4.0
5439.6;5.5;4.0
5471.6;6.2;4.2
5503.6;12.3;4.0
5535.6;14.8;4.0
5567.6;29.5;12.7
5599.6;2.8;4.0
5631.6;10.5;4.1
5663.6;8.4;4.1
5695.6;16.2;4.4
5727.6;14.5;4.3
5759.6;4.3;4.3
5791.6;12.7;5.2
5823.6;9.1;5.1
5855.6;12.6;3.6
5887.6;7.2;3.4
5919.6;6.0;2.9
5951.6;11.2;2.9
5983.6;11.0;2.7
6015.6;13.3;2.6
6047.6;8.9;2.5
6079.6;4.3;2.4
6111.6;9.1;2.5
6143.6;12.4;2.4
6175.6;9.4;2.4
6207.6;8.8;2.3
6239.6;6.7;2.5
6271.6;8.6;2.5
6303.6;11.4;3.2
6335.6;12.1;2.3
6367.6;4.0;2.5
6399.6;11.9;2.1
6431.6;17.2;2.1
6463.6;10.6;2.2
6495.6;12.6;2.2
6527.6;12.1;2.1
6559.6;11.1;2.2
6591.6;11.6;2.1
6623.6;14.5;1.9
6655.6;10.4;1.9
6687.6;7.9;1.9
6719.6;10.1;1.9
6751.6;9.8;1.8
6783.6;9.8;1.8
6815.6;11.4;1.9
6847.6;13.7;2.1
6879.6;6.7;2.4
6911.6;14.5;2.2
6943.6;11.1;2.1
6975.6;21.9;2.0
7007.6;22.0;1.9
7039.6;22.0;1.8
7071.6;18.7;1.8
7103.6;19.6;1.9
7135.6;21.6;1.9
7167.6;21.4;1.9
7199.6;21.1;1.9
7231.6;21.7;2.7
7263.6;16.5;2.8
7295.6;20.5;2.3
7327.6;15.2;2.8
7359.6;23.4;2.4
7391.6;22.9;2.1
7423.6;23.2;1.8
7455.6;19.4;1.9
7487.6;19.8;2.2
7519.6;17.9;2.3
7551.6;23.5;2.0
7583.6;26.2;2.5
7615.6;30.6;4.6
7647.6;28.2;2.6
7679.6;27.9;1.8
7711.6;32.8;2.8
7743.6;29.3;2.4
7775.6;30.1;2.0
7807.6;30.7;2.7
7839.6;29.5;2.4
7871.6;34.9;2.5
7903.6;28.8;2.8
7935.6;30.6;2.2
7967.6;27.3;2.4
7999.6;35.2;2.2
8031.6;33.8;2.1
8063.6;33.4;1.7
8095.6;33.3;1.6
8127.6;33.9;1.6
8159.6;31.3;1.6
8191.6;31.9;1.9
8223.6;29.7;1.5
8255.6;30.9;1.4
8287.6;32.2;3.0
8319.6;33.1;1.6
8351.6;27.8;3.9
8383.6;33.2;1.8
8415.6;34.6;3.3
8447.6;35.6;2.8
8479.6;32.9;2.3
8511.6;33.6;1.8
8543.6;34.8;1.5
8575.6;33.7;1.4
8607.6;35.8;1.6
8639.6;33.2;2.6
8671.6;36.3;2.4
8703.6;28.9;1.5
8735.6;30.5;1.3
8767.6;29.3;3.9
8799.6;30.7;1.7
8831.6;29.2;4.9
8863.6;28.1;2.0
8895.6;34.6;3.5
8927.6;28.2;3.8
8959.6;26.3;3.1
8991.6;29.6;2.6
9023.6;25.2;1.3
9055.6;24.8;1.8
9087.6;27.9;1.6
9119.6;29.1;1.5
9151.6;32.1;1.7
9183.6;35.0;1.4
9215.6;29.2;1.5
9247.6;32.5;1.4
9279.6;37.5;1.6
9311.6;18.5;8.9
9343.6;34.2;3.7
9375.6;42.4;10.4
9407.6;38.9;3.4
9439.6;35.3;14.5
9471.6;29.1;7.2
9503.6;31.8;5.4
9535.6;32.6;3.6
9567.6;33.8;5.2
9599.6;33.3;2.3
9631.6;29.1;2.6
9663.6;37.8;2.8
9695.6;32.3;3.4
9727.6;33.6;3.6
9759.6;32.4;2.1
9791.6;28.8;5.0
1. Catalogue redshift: 0.747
